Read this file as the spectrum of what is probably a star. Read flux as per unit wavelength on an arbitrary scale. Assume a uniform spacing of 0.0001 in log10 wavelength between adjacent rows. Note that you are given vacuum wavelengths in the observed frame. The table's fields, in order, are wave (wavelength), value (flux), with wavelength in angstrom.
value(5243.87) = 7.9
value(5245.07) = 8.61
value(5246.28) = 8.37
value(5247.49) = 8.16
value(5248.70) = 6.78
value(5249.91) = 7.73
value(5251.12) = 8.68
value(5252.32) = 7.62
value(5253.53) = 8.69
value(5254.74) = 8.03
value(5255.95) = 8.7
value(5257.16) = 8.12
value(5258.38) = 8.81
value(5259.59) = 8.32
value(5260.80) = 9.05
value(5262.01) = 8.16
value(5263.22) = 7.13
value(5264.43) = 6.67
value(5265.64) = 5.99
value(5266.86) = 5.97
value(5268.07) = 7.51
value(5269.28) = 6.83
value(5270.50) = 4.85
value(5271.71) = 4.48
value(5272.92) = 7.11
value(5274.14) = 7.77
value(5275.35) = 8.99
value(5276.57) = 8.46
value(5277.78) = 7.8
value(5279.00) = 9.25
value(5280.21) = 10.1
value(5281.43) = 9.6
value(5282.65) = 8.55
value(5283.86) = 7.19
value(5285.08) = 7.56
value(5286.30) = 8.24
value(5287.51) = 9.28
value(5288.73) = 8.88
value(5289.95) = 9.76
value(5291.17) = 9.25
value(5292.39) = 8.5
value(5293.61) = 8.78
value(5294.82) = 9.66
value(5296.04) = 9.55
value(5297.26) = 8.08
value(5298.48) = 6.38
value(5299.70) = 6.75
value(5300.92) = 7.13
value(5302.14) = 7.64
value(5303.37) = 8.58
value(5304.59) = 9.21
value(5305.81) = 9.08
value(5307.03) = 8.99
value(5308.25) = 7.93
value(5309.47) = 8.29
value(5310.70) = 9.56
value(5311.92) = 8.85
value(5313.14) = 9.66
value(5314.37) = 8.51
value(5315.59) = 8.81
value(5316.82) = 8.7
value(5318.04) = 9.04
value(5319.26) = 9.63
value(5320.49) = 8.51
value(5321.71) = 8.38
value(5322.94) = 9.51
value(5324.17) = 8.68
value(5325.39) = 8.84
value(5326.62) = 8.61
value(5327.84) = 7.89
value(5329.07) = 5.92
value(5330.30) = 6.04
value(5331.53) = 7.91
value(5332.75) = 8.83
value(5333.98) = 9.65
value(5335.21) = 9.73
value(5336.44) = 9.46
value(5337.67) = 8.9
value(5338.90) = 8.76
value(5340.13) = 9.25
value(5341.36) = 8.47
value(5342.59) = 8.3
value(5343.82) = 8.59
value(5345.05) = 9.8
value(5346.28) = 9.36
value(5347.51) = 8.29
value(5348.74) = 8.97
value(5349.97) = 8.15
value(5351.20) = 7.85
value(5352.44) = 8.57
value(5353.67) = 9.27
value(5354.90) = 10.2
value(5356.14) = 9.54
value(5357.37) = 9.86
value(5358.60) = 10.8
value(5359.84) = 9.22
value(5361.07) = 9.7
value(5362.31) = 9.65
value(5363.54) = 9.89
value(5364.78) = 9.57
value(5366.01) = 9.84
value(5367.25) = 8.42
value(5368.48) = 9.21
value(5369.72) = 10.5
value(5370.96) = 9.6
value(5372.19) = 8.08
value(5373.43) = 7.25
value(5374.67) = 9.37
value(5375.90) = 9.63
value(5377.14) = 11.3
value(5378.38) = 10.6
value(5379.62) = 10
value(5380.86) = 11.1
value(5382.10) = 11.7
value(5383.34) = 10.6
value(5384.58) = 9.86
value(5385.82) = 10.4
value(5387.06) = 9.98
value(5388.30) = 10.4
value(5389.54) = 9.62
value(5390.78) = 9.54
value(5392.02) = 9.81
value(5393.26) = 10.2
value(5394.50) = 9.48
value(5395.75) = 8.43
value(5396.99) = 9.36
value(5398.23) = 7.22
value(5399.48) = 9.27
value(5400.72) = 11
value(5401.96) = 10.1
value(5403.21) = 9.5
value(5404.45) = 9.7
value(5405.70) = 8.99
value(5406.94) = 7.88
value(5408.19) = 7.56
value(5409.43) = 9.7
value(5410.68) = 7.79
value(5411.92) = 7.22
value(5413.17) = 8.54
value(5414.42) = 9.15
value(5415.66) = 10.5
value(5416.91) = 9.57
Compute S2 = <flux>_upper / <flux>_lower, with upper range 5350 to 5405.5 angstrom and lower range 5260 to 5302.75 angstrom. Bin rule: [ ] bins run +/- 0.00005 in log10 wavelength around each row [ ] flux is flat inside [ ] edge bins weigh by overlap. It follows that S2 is 1.2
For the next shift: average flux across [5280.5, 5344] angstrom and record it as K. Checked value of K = 8.58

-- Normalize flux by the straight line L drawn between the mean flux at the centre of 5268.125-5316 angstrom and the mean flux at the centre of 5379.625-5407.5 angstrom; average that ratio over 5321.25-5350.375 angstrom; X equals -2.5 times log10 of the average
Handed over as 0.04 mag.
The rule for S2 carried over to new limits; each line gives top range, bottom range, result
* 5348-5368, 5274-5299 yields 1.08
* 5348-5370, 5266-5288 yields 1.21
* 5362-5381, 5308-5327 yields 1.08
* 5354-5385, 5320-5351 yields 1.14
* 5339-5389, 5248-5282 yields 1.23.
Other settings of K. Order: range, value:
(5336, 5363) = 9.14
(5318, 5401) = 9.25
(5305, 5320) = 8.92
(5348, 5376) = 9.26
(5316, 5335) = 8.44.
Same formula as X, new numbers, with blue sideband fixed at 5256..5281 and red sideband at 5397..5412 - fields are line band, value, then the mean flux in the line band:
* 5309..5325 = -0.111 mag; 8.94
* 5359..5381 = -0.120 mag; 9.58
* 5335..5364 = -0.098 mag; 9.18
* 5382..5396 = -0.142 mag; 9.98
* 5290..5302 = -0.056 mag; 8.28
